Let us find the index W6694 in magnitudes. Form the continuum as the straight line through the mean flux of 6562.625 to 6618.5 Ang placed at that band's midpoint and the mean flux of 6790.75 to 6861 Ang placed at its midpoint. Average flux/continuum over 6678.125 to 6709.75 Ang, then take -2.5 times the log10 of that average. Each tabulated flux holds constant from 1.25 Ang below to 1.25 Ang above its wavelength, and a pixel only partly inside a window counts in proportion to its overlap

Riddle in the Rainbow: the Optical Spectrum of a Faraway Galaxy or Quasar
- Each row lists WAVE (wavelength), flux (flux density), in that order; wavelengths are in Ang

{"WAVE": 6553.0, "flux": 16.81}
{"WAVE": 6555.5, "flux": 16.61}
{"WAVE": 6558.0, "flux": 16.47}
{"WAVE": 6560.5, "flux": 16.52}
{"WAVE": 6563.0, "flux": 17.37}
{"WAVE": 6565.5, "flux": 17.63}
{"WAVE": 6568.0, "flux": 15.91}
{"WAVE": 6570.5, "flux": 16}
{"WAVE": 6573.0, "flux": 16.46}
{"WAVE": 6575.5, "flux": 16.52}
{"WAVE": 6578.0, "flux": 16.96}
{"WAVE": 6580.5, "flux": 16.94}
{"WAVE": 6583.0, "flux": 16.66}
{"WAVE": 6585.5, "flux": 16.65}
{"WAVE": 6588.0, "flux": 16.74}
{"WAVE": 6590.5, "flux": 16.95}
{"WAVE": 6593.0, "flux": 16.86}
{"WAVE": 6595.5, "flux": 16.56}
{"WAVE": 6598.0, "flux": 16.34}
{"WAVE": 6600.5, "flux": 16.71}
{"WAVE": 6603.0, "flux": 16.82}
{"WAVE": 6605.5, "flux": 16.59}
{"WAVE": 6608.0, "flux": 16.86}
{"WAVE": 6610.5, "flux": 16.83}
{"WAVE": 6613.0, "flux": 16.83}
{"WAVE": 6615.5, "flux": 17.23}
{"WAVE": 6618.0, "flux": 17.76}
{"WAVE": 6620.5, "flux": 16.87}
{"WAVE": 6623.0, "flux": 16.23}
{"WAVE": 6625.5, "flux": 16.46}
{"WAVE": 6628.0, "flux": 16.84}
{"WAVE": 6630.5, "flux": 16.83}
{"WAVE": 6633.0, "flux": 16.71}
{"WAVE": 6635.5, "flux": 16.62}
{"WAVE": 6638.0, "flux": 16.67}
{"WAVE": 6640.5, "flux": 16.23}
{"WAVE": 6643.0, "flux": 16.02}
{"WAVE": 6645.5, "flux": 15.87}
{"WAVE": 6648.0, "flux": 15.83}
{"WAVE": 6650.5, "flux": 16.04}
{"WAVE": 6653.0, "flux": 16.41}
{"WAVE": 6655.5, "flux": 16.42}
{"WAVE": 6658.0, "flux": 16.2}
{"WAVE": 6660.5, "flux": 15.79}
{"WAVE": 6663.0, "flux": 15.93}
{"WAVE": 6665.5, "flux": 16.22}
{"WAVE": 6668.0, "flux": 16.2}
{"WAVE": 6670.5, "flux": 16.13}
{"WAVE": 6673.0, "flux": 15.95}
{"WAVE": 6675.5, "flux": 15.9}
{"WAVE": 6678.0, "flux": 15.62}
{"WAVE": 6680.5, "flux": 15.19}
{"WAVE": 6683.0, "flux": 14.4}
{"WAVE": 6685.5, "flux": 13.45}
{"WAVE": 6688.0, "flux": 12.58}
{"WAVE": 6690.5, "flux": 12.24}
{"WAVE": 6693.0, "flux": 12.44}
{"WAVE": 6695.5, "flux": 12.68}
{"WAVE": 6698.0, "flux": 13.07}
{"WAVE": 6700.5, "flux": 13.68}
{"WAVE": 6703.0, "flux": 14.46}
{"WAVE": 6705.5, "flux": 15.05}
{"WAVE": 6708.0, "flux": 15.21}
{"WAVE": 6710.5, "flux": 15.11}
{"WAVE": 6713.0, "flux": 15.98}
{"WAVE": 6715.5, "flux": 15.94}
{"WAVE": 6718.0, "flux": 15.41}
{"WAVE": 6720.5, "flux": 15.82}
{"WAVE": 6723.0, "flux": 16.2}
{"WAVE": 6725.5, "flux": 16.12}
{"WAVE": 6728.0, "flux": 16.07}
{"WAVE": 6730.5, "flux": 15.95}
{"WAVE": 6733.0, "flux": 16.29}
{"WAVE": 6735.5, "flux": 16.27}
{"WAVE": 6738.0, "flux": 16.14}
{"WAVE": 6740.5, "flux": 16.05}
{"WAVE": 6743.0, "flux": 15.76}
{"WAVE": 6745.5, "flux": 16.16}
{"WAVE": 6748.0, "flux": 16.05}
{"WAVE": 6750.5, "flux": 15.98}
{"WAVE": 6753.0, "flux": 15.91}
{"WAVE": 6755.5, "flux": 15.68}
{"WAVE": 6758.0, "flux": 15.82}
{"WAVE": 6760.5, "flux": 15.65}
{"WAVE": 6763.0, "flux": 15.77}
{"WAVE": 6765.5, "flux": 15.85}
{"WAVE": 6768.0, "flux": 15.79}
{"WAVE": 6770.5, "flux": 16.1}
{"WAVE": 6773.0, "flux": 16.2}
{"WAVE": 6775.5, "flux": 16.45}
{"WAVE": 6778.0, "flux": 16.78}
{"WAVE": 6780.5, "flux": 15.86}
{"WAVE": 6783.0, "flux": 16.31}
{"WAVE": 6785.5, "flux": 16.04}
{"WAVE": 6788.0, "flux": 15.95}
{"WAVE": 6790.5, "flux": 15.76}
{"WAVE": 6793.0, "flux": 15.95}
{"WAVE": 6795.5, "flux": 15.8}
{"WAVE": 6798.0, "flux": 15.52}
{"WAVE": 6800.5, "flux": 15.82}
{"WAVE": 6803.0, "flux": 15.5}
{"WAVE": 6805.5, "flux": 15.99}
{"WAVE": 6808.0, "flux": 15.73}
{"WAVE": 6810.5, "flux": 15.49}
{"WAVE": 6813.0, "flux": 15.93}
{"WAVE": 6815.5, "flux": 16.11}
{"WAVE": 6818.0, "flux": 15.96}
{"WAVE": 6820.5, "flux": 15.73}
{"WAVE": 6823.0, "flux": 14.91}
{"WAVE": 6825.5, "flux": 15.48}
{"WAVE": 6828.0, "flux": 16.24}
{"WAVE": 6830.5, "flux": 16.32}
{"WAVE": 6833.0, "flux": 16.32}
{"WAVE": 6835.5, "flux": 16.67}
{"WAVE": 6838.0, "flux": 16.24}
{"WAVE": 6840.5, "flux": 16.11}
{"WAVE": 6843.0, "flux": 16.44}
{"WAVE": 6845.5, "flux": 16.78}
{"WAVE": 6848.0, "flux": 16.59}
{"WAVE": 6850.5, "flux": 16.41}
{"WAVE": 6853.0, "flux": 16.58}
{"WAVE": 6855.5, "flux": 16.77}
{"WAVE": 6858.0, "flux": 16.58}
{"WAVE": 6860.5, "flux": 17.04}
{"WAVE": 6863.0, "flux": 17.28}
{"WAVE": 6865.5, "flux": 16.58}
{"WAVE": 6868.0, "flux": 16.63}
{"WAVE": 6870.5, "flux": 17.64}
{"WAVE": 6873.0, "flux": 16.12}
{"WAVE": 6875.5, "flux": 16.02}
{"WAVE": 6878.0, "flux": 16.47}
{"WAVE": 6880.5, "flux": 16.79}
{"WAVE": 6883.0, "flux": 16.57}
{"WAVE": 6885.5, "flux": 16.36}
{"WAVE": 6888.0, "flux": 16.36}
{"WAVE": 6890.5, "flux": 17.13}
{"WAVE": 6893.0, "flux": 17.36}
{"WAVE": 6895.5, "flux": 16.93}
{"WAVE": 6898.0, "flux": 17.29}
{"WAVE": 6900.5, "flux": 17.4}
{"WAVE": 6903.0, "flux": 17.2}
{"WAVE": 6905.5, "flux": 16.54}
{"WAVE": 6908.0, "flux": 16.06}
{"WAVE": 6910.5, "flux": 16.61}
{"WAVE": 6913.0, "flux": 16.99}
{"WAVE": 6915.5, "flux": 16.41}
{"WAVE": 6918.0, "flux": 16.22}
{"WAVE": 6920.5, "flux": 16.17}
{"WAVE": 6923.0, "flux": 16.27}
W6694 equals 0.19 mag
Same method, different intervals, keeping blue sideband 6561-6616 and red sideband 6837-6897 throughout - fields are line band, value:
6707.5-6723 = 0.07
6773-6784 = 0.02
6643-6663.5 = 0.04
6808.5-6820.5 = 0.06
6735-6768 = 0.05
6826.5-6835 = 0.02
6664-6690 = 0.11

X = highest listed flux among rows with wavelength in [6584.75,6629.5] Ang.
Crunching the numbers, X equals 17.76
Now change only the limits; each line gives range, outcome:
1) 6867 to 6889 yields 17.64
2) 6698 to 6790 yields 16.78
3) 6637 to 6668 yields 16.67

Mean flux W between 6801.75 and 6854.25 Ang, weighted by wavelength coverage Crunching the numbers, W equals 16.1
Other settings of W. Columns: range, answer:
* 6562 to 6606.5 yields 16.7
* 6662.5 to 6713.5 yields 14.6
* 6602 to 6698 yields 15.8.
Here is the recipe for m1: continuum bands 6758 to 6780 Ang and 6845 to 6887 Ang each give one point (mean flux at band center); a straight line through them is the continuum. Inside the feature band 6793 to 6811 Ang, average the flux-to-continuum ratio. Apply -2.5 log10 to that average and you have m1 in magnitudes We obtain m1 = 0.04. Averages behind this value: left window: 16.1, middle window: 15.7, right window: 16.7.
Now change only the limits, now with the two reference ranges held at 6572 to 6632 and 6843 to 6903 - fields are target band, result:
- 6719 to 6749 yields 0.05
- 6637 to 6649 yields 0.04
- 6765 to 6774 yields 0.05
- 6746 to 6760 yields 0.06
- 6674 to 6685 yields 0.11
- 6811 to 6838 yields 0.05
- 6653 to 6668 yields 0.04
